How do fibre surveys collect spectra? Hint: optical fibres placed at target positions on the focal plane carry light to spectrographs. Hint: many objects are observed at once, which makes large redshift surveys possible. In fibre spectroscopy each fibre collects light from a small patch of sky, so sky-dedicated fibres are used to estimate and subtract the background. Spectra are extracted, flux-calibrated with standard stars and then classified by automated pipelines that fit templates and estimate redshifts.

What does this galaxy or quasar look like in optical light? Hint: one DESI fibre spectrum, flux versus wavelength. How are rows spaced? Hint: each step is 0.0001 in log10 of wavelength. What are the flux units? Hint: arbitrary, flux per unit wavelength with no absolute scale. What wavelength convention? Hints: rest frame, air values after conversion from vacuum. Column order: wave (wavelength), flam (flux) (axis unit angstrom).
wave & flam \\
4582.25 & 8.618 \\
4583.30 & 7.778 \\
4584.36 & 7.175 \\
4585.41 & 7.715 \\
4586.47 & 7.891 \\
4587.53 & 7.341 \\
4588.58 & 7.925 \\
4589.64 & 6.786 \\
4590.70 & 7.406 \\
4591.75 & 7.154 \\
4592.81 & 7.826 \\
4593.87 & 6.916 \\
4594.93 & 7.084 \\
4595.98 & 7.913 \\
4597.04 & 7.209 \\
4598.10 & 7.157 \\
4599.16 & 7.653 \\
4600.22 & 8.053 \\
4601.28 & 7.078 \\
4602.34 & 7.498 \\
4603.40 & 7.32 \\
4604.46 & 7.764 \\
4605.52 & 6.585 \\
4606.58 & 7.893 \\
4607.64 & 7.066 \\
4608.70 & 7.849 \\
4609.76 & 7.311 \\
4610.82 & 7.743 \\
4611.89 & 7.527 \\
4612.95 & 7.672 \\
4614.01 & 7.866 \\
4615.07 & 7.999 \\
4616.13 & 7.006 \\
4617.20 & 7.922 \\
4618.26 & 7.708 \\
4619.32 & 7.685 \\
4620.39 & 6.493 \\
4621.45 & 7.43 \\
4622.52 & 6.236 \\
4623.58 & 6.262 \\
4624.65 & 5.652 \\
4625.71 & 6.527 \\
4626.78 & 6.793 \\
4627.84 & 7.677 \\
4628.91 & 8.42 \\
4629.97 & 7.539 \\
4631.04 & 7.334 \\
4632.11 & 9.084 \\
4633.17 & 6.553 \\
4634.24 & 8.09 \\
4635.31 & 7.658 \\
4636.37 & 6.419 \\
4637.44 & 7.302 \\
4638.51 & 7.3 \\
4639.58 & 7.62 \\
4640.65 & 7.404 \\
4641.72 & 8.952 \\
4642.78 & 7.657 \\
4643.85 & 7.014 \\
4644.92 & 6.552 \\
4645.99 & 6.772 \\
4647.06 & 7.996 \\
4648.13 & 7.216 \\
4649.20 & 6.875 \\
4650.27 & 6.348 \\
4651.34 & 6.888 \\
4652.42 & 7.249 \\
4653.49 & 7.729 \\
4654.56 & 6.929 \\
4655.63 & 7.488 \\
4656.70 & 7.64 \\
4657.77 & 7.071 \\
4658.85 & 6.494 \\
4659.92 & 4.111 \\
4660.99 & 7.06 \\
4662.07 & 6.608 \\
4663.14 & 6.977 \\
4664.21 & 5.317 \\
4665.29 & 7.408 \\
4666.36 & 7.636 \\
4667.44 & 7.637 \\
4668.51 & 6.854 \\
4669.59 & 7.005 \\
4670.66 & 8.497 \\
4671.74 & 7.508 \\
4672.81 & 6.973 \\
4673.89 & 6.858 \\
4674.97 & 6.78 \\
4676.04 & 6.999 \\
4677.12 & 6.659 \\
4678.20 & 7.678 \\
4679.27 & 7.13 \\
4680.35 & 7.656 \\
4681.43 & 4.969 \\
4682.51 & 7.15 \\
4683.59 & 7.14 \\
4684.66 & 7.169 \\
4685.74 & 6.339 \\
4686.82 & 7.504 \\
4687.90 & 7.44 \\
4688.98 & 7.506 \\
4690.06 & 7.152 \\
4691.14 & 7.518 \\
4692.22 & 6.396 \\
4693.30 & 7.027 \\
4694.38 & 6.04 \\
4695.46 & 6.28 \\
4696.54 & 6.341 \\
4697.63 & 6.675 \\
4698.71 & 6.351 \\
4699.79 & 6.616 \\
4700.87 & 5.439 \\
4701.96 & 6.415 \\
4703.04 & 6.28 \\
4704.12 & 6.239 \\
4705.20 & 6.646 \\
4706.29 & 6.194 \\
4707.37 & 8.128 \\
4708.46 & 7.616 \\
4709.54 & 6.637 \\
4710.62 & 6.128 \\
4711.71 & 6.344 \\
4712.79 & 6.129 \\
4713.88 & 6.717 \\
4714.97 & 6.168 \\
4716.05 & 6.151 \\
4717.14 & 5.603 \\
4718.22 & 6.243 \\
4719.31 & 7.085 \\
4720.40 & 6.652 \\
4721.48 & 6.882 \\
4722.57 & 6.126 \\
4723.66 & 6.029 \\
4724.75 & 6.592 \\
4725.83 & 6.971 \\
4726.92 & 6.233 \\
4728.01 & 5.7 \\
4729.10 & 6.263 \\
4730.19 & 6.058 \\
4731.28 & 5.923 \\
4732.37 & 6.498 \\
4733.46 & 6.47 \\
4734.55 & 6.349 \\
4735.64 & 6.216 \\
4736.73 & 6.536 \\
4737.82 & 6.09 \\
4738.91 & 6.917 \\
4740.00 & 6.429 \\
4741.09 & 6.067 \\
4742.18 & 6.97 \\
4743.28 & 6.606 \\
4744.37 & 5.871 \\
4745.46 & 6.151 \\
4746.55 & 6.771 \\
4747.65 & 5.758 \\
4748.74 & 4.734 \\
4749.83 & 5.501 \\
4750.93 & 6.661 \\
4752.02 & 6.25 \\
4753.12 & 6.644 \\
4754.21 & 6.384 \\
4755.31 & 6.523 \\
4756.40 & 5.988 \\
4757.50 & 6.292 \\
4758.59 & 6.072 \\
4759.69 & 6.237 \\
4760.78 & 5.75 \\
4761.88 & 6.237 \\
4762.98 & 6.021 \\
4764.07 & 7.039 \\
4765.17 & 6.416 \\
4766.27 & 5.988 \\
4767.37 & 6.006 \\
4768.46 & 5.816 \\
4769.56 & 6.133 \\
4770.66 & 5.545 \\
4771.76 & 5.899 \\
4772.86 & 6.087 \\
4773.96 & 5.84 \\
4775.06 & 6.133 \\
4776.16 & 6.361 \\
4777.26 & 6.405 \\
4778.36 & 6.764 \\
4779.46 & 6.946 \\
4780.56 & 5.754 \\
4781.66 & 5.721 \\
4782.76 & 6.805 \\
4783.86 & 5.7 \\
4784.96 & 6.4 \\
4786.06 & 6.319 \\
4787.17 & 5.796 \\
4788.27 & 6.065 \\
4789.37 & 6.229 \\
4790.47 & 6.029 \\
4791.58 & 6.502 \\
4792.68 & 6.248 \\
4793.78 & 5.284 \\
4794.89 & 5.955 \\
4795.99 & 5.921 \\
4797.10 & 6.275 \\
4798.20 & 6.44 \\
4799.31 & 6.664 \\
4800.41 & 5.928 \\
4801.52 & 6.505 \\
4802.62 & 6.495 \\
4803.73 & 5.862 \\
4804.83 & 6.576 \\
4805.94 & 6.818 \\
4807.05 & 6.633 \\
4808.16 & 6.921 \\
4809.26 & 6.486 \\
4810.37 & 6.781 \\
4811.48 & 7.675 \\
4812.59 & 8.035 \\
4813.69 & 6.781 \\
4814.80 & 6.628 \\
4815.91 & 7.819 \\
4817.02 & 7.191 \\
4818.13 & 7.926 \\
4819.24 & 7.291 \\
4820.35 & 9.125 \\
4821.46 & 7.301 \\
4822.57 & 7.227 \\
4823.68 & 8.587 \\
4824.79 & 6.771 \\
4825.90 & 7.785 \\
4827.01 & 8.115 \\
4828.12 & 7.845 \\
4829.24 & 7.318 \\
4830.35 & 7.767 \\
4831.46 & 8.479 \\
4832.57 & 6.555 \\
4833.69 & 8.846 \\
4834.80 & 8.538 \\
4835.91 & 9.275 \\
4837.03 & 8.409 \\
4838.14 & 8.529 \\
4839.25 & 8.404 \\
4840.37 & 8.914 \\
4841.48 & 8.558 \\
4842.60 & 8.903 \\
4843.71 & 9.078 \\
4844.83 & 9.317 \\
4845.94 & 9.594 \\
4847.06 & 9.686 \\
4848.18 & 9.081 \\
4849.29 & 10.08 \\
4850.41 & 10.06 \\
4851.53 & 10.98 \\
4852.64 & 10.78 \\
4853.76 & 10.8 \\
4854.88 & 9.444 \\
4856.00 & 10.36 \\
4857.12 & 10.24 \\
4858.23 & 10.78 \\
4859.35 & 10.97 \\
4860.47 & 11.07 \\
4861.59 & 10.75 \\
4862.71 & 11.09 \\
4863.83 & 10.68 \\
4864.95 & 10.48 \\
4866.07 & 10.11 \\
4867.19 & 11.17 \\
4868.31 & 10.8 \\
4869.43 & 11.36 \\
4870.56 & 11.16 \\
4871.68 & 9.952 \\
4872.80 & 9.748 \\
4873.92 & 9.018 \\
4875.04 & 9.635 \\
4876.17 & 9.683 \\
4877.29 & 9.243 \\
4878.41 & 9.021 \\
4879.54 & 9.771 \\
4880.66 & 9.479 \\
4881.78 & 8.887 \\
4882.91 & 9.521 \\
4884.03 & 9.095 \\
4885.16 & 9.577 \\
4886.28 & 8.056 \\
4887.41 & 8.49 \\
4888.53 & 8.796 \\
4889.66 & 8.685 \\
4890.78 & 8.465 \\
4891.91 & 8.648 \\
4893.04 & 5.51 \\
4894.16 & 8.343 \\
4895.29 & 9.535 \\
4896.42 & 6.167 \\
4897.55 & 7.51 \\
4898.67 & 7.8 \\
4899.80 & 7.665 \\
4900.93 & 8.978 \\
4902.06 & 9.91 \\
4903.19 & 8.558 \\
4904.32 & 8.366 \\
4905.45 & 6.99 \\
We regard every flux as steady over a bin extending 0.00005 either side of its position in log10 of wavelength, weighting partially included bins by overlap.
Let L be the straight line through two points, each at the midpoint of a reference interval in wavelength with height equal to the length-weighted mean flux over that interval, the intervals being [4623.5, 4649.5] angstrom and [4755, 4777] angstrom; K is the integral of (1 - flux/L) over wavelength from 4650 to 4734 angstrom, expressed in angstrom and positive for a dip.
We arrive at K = 1.3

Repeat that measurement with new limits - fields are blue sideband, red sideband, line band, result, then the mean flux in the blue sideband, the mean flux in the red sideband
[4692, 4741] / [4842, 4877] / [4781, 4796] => 4.1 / 6.42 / 10.2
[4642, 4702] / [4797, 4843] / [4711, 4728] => 1.8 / 6.92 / 7.51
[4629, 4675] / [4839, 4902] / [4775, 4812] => 9.9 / 7.19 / 9.47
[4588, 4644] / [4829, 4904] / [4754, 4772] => 5.0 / 7.4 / 9.29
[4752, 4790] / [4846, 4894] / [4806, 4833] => 1.7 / 6.19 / 9.77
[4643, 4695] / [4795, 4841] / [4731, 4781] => 6.9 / 6.98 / 7.39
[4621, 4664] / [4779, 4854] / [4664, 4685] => 0.3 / 7.11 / 7.52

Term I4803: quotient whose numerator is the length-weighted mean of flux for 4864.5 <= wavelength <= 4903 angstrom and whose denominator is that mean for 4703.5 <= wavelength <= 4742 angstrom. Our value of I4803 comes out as 1.42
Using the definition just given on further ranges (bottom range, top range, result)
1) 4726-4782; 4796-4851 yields 1.25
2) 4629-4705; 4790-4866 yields 1.17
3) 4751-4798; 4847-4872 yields 1.71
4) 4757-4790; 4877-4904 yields 1.39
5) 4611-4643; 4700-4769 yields 0.85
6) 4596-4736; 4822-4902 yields 1.32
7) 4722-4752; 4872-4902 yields 1.39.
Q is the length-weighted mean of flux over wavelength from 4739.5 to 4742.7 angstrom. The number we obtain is 6.49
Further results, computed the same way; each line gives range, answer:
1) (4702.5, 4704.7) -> 6.29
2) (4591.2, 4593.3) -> 7.5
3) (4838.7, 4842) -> 8.62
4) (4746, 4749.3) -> 5.76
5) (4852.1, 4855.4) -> 10.3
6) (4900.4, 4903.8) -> 9.13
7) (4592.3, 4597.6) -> 7.39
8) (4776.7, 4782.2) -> 6.32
